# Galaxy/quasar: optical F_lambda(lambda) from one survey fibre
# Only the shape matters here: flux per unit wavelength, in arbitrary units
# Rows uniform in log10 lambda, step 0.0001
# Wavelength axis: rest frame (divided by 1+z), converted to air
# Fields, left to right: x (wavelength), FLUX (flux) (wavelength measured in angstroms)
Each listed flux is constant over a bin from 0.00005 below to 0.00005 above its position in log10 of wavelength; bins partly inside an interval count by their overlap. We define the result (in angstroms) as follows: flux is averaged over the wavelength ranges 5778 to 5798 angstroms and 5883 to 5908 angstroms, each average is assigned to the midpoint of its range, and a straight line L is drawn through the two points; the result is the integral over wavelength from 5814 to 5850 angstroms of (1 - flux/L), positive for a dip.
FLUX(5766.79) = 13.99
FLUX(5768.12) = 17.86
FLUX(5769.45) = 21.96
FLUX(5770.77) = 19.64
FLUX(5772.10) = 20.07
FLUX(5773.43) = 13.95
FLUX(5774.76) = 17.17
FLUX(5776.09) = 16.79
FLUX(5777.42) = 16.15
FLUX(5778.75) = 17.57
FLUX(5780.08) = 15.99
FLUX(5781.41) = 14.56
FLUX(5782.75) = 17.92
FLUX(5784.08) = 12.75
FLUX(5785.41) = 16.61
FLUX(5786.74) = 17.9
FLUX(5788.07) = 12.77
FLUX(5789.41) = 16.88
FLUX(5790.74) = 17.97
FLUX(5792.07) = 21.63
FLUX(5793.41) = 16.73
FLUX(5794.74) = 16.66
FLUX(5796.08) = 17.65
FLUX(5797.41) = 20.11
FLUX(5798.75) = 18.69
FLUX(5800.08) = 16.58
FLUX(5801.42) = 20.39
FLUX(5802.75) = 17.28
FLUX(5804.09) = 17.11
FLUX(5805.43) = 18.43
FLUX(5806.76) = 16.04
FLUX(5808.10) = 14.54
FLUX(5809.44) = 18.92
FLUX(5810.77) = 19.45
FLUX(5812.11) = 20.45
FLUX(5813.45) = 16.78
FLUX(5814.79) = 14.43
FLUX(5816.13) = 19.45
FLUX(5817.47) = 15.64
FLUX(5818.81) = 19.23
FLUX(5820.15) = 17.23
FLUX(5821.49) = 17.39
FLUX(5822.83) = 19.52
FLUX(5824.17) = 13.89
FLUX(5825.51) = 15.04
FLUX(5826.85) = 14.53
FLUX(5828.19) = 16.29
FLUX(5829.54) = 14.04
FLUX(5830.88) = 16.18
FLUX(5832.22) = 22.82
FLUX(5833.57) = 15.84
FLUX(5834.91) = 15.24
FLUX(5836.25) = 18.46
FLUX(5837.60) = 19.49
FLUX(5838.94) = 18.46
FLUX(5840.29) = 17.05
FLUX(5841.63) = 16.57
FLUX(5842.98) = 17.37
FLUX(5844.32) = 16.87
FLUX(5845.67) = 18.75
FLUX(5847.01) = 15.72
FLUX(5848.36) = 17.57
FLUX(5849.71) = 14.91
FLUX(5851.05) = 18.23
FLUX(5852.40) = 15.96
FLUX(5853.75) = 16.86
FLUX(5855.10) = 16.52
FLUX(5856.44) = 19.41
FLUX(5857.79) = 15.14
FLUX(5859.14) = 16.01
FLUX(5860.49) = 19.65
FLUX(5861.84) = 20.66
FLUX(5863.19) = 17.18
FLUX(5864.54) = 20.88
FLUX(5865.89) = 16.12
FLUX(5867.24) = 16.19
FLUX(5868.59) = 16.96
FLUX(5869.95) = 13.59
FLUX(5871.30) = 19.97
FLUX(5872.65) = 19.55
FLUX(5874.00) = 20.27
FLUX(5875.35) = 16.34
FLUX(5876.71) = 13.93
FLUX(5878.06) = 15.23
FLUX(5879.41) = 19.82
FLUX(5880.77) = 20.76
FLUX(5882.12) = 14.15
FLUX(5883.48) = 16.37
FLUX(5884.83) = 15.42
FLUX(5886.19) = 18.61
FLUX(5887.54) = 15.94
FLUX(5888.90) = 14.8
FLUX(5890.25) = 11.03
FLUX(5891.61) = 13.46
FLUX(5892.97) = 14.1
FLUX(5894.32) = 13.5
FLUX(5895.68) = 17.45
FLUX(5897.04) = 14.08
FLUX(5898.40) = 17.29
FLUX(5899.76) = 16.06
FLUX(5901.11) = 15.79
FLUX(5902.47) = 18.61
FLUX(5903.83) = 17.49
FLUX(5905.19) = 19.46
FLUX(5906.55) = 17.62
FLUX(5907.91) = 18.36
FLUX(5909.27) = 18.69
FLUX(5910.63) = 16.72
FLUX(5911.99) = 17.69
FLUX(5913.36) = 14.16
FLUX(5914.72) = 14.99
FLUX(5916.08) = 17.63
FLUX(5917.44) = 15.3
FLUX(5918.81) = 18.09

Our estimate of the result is -1.0 angstroms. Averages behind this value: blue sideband 16.9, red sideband 16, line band 17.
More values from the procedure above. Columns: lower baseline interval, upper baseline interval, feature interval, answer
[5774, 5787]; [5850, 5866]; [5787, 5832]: -1.3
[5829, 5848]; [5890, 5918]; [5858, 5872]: -0.6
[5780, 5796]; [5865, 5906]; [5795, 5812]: -1.5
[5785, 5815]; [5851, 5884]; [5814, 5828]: 0.7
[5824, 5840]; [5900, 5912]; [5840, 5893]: 1.1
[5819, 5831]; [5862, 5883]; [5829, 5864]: -1.3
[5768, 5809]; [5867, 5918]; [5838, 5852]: -0.2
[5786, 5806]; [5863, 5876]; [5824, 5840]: 0.9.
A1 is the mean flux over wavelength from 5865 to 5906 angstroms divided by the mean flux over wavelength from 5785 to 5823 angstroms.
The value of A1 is 0.9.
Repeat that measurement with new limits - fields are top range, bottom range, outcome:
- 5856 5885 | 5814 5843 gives 1.03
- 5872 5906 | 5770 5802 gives 0.95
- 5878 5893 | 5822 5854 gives 0.94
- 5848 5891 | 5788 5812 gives 0.95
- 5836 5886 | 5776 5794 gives 1.05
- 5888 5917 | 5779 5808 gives 0.94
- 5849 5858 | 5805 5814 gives 0.94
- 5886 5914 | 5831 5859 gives 0.94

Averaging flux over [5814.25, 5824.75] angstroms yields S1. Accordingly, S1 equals 17.2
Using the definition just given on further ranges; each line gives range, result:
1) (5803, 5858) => 17.1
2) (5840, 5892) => 16.9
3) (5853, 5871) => 17.4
